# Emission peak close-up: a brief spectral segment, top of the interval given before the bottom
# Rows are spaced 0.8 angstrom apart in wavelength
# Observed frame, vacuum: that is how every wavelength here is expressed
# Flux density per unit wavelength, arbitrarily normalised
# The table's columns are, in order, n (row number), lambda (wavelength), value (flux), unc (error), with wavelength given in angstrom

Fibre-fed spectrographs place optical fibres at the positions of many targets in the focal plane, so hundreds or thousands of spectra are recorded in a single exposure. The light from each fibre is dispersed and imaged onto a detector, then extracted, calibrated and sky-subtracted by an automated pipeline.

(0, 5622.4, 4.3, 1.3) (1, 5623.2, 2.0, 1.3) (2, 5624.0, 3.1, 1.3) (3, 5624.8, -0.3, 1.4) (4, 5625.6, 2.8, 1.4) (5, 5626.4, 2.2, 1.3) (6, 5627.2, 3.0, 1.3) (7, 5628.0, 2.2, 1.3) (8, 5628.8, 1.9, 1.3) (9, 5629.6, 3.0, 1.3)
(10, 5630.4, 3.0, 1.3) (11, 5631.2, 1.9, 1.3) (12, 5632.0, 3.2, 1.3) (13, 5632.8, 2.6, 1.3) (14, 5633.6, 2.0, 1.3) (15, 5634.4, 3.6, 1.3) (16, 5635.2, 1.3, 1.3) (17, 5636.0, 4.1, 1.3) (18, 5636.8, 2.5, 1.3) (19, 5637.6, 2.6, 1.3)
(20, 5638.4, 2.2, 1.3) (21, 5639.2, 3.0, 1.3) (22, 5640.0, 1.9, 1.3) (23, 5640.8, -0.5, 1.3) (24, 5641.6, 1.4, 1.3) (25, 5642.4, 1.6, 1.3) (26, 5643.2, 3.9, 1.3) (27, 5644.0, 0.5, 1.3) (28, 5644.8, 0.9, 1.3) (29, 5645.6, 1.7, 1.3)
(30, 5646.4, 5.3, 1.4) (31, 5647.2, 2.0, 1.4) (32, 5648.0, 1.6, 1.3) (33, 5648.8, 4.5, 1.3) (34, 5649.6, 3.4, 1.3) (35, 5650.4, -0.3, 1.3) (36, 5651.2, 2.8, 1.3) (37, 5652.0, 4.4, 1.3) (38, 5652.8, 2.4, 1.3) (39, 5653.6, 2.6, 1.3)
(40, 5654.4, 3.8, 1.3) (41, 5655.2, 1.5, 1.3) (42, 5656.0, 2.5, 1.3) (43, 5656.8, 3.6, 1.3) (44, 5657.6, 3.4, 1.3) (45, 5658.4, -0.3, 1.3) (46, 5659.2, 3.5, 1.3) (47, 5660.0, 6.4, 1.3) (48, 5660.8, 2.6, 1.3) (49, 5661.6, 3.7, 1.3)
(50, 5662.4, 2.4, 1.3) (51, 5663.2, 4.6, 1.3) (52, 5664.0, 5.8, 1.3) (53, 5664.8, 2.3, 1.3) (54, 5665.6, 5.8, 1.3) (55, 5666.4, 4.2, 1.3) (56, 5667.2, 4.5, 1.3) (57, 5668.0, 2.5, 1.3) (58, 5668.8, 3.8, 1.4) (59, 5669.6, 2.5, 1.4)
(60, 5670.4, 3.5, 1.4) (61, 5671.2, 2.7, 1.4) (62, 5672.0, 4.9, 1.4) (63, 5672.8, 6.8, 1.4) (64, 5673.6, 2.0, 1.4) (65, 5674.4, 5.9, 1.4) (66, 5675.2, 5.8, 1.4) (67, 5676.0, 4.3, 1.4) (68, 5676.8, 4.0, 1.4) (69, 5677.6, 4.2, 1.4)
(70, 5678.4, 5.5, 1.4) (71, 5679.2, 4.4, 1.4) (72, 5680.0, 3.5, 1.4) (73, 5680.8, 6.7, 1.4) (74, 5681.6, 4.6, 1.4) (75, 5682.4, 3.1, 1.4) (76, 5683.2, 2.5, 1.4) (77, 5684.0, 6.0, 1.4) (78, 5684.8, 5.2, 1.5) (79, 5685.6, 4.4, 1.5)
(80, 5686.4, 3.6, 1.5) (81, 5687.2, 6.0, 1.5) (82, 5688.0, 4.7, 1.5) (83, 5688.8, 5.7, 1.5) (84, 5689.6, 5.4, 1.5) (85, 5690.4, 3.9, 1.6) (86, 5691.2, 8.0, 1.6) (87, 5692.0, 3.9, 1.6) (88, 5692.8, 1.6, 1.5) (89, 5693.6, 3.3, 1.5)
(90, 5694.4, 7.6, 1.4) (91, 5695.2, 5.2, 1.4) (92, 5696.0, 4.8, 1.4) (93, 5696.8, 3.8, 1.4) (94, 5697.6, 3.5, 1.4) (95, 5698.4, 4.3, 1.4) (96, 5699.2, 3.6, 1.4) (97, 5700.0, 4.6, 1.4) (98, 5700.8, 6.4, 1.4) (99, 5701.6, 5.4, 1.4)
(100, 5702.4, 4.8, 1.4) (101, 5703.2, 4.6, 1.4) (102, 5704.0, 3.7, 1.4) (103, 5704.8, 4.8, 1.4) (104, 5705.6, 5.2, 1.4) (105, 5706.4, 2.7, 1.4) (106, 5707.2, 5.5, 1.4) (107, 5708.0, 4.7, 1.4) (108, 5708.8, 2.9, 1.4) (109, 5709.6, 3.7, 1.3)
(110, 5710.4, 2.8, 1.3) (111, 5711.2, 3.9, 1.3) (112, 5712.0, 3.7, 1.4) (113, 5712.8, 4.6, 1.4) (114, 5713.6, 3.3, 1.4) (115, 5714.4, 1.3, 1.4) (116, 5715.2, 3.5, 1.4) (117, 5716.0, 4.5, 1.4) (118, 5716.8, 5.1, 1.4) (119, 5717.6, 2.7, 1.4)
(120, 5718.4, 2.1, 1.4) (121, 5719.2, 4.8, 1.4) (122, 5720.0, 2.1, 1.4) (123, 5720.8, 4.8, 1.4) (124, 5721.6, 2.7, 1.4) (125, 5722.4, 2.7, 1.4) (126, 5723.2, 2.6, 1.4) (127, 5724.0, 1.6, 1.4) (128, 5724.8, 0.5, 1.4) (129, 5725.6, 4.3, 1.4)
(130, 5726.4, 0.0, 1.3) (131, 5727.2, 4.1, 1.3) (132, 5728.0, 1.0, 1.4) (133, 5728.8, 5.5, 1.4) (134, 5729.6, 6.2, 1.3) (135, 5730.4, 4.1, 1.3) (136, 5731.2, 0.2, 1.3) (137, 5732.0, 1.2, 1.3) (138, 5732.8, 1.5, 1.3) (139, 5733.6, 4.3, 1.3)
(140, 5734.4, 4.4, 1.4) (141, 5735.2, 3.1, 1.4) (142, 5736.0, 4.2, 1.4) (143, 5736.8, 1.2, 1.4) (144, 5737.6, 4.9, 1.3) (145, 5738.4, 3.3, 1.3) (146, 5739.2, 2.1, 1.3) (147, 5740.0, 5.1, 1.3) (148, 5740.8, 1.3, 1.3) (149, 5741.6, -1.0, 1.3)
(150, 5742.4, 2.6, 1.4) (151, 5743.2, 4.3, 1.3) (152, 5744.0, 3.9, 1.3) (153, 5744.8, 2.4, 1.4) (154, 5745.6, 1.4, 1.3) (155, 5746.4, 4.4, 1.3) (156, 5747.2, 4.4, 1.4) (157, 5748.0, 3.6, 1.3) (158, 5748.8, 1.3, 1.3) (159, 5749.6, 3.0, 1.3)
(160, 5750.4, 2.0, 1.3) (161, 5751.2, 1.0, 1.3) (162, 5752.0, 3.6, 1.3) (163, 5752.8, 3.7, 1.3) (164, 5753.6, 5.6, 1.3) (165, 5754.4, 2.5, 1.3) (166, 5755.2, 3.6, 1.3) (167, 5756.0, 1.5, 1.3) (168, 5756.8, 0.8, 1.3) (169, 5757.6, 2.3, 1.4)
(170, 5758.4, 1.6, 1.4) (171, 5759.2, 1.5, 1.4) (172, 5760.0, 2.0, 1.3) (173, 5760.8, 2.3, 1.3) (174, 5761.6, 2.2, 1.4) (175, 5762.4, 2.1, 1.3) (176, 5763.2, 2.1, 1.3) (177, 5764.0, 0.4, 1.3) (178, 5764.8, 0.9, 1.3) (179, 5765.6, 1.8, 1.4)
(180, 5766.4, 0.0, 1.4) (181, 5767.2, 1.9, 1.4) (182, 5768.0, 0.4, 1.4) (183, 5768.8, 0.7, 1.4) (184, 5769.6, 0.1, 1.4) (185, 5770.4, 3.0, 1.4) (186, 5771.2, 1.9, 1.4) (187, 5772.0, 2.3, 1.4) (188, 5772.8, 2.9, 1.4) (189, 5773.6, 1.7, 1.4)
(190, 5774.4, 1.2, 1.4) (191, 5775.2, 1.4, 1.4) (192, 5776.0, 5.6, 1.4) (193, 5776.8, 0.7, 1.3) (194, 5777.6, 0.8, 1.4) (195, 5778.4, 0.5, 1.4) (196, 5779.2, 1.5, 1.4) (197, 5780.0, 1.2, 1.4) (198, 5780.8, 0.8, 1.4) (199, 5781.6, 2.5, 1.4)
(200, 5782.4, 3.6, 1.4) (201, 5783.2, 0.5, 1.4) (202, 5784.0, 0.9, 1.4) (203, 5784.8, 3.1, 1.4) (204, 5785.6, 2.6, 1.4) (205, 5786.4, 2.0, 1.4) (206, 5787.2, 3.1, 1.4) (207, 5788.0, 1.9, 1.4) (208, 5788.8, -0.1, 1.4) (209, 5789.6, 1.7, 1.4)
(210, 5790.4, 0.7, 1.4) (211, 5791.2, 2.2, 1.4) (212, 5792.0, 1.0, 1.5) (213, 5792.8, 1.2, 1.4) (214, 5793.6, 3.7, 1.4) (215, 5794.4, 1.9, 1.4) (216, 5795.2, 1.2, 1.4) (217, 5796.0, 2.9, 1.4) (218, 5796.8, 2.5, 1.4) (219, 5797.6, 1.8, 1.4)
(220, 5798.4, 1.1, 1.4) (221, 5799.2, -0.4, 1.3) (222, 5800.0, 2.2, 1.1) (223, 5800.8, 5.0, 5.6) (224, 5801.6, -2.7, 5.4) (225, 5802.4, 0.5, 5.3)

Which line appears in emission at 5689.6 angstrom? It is C IV 1549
